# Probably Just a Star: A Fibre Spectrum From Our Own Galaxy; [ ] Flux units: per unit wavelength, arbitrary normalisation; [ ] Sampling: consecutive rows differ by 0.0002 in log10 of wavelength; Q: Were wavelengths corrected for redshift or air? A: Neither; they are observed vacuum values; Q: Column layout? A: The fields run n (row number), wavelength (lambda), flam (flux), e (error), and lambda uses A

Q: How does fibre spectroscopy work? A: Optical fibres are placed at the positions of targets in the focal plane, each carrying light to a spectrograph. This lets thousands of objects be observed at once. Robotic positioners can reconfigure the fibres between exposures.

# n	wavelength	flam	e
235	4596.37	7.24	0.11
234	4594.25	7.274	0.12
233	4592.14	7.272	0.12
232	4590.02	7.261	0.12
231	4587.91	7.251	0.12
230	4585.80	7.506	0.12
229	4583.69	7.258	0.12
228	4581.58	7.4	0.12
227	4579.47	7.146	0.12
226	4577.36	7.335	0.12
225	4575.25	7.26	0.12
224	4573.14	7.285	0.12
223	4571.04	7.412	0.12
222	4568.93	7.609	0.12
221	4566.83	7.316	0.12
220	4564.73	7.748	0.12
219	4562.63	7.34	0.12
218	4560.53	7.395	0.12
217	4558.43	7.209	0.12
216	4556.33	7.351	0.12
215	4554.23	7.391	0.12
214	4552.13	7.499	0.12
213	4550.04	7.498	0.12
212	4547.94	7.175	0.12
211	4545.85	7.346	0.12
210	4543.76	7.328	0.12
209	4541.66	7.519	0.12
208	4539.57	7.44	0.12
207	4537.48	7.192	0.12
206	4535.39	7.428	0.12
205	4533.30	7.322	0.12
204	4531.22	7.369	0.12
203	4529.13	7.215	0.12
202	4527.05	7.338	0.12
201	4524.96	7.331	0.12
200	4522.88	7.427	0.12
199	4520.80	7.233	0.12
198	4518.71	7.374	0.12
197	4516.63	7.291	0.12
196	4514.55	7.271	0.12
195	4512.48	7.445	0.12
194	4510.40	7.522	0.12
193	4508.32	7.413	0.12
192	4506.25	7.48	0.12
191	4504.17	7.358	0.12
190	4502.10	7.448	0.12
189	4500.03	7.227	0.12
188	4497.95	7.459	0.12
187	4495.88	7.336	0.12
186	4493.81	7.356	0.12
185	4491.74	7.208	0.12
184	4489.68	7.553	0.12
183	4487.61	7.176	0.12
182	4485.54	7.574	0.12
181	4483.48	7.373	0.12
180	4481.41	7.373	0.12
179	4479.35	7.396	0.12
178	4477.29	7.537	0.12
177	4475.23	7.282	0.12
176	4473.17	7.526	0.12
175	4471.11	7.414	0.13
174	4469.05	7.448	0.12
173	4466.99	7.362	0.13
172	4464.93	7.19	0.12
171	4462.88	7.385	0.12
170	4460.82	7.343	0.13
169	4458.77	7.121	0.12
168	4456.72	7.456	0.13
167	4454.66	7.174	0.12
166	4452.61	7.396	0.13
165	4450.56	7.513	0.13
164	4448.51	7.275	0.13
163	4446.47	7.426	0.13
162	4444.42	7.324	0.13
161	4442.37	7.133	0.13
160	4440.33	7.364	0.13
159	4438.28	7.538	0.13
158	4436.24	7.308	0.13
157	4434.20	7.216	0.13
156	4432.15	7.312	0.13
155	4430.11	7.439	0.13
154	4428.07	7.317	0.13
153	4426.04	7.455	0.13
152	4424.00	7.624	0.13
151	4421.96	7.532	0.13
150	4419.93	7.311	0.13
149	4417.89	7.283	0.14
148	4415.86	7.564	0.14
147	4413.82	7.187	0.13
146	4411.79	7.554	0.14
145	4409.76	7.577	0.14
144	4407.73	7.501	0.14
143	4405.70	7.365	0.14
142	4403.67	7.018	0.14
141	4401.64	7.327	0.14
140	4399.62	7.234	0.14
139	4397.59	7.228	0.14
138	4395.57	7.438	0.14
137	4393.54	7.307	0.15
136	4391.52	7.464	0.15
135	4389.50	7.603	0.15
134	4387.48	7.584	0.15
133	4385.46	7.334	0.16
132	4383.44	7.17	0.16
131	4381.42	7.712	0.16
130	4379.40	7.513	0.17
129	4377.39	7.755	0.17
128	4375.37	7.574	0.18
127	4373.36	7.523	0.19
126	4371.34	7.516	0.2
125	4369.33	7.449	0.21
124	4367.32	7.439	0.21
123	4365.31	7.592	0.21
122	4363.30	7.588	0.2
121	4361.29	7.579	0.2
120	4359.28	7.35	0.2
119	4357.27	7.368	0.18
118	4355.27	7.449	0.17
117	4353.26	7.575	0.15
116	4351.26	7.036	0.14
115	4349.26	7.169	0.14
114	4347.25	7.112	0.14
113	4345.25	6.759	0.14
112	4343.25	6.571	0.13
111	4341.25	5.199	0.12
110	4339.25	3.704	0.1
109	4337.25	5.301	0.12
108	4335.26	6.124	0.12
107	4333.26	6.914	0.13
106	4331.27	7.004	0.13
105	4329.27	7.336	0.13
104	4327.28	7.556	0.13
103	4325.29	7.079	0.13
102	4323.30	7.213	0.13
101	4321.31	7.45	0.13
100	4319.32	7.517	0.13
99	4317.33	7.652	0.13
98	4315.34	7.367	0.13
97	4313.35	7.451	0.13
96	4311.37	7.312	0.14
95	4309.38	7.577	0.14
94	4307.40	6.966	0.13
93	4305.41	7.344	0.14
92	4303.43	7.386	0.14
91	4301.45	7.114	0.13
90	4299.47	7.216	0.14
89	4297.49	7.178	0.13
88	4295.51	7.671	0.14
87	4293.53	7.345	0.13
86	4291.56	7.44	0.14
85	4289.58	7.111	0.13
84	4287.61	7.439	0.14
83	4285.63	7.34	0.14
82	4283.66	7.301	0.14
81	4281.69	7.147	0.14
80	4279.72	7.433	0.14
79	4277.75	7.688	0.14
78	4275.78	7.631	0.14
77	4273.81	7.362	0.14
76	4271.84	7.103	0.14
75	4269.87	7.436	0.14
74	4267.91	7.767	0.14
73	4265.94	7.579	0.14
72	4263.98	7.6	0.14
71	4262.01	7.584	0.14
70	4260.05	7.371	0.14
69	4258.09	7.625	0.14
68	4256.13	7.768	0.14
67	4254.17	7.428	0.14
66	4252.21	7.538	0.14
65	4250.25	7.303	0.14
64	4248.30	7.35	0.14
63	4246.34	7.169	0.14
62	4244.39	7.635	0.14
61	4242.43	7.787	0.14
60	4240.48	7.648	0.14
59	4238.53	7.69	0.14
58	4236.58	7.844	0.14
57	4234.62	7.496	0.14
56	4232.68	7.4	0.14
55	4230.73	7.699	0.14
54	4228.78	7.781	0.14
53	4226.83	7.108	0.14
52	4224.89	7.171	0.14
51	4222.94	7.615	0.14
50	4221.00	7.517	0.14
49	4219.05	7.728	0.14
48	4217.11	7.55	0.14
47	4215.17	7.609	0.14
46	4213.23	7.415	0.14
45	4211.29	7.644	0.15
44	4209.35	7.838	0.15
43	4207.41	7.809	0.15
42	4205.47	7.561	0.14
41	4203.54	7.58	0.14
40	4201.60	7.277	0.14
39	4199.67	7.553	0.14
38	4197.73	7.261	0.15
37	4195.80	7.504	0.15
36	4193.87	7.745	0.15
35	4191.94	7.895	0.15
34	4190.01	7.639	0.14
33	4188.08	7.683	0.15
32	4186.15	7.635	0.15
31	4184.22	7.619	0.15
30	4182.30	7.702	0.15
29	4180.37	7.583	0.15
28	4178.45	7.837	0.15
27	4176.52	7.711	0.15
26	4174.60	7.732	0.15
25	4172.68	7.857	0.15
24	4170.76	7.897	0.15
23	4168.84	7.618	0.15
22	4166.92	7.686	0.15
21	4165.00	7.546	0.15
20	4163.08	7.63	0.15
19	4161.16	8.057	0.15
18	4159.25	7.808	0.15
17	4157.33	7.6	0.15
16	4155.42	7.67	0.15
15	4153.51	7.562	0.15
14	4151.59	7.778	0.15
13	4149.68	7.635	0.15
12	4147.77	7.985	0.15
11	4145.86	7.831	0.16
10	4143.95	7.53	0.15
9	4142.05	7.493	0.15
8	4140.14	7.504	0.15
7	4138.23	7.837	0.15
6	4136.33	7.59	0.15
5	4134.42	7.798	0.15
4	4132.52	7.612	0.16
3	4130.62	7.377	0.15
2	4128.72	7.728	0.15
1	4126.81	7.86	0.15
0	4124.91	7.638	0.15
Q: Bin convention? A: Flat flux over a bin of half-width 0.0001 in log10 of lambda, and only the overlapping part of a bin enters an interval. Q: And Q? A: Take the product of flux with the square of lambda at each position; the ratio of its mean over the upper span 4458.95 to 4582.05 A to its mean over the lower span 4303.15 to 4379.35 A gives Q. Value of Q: 1.12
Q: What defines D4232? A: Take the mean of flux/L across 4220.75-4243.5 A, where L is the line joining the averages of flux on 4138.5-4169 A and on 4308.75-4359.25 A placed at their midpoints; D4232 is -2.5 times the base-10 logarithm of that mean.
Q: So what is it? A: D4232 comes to -0.03 mag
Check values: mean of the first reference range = 7.69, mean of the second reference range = 6.91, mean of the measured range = 7.57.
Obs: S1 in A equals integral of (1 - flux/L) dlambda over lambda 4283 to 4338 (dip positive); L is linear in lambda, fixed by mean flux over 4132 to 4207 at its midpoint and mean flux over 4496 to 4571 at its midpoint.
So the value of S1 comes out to 2.52 A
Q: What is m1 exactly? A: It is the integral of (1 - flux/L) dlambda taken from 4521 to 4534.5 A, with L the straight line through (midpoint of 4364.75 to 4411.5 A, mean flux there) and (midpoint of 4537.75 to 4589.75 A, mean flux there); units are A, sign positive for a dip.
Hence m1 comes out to 0.11 A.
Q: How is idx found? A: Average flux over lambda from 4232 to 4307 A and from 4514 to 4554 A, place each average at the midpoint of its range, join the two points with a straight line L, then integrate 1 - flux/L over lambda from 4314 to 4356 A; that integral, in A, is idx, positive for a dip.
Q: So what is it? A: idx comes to 3.5 A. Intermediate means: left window 7.45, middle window 6.81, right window 7.35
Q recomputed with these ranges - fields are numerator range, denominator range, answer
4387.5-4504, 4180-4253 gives 1.08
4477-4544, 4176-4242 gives 1.11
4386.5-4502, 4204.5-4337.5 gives 1.08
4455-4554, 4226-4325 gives 1.10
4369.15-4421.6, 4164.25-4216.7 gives 1.07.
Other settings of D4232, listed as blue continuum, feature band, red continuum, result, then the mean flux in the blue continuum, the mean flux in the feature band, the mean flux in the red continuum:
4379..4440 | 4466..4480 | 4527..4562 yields -0.01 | 7.4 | 7.42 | 7.35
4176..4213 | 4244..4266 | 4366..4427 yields 0.01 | 7.63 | 7.49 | 7.44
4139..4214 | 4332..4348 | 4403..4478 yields 0.25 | 7.66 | 5.96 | 7.37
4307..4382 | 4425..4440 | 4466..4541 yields -0.02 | 7.11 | 7.37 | 7.38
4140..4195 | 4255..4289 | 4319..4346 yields -0.08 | 7.71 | 7.48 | 6.53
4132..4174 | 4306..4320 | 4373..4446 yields 0.02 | 7.71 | 7.4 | 7.41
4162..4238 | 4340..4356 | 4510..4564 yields 0.11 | 7.61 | 6.8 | 7.36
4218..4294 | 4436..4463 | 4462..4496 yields 0.01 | 7.49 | 7.34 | 7.38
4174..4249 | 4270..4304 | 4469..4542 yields 0.03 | 7.59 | 7.35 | 7.38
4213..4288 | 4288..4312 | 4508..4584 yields 0.03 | 7.51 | 7.31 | 7.36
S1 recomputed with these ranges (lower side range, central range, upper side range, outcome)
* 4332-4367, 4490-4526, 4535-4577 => -0.65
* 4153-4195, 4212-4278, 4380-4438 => 0.79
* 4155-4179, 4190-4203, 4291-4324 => 0.19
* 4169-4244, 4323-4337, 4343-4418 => 0.99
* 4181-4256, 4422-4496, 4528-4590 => 0.52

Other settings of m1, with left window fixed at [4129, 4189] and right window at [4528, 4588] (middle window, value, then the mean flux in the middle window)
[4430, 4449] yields 0.3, 7.33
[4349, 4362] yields 0.3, 7.37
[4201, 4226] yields 0.3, 7.56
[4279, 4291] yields 0.5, 7.3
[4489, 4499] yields 0.1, 7.38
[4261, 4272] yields 0.1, 7.54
